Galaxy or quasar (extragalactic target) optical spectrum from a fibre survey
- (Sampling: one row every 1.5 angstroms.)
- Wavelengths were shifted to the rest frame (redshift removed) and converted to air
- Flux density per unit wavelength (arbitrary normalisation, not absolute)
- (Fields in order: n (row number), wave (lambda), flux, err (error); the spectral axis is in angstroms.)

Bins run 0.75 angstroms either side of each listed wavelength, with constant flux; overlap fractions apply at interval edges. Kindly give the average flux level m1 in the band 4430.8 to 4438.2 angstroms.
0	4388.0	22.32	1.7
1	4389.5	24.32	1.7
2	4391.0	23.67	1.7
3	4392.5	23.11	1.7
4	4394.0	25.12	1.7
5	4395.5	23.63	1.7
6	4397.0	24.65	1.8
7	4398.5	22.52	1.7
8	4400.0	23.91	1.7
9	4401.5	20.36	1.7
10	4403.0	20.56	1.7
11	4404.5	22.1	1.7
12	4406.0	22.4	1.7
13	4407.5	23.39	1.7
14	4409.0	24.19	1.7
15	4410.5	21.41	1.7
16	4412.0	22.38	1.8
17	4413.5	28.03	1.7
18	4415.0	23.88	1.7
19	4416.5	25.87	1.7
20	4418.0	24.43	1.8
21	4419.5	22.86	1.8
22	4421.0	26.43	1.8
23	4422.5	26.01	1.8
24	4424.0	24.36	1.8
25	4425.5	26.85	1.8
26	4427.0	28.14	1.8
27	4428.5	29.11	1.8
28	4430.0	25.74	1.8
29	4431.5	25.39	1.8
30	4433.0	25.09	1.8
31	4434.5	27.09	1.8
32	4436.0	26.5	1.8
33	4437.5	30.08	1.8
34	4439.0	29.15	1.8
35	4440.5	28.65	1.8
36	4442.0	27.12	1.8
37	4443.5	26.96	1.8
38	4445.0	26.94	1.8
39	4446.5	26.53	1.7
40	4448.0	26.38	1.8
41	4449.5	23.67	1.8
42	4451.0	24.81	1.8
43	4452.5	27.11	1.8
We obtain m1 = 26.8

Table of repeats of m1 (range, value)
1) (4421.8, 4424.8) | 25.2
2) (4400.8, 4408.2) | 21.8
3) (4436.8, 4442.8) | 28.7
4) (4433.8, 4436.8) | 26.8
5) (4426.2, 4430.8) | 27.6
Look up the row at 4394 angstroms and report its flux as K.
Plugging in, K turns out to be 25.12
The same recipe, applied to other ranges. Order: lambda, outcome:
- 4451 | 24.81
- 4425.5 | 26.85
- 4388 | 22.32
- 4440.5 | 28.65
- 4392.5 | 23.11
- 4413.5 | 28.03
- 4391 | 23.67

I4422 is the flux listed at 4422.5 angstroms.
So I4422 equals 26.01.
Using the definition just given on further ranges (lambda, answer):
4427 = 28.14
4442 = 27.12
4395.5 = 23.63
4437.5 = 30.08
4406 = 22.4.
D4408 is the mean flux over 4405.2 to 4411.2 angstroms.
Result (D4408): 22.9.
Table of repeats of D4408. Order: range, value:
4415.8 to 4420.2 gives 24.4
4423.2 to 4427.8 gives 26.5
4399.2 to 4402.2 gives 22.2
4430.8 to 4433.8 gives 25.3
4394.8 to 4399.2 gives 23.6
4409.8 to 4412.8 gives 22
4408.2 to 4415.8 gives 24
